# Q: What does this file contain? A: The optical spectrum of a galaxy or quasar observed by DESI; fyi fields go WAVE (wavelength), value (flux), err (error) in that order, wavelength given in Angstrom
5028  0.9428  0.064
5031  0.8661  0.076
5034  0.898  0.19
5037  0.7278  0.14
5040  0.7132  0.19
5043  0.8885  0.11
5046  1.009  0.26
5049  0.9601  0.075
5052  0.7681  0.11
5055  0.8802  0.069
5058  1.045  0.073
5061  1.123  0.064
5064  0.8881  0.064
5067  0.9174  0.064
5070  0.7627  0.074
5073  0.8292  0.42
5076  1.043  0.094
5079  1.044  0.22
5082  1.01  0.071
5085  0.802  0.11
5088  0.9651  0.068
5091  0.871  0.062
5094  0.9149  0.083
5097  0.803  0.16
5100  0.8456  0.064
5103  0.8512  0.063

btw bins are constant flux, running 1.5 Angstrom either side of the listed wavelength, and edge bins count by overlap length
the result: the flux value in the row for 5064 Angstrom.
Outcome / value 0.8881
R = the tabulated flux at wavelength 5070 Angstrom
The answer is 0.7627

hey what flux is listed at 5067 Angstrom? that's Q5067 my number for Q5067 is 0.9174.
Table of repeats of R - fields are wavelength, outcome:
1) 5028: 0.9428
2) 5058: 1.045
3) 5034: 0.898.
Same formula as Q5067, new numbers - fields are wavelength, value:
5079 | 1.044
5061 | 1.123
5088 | 0.9651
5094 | 0.9149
